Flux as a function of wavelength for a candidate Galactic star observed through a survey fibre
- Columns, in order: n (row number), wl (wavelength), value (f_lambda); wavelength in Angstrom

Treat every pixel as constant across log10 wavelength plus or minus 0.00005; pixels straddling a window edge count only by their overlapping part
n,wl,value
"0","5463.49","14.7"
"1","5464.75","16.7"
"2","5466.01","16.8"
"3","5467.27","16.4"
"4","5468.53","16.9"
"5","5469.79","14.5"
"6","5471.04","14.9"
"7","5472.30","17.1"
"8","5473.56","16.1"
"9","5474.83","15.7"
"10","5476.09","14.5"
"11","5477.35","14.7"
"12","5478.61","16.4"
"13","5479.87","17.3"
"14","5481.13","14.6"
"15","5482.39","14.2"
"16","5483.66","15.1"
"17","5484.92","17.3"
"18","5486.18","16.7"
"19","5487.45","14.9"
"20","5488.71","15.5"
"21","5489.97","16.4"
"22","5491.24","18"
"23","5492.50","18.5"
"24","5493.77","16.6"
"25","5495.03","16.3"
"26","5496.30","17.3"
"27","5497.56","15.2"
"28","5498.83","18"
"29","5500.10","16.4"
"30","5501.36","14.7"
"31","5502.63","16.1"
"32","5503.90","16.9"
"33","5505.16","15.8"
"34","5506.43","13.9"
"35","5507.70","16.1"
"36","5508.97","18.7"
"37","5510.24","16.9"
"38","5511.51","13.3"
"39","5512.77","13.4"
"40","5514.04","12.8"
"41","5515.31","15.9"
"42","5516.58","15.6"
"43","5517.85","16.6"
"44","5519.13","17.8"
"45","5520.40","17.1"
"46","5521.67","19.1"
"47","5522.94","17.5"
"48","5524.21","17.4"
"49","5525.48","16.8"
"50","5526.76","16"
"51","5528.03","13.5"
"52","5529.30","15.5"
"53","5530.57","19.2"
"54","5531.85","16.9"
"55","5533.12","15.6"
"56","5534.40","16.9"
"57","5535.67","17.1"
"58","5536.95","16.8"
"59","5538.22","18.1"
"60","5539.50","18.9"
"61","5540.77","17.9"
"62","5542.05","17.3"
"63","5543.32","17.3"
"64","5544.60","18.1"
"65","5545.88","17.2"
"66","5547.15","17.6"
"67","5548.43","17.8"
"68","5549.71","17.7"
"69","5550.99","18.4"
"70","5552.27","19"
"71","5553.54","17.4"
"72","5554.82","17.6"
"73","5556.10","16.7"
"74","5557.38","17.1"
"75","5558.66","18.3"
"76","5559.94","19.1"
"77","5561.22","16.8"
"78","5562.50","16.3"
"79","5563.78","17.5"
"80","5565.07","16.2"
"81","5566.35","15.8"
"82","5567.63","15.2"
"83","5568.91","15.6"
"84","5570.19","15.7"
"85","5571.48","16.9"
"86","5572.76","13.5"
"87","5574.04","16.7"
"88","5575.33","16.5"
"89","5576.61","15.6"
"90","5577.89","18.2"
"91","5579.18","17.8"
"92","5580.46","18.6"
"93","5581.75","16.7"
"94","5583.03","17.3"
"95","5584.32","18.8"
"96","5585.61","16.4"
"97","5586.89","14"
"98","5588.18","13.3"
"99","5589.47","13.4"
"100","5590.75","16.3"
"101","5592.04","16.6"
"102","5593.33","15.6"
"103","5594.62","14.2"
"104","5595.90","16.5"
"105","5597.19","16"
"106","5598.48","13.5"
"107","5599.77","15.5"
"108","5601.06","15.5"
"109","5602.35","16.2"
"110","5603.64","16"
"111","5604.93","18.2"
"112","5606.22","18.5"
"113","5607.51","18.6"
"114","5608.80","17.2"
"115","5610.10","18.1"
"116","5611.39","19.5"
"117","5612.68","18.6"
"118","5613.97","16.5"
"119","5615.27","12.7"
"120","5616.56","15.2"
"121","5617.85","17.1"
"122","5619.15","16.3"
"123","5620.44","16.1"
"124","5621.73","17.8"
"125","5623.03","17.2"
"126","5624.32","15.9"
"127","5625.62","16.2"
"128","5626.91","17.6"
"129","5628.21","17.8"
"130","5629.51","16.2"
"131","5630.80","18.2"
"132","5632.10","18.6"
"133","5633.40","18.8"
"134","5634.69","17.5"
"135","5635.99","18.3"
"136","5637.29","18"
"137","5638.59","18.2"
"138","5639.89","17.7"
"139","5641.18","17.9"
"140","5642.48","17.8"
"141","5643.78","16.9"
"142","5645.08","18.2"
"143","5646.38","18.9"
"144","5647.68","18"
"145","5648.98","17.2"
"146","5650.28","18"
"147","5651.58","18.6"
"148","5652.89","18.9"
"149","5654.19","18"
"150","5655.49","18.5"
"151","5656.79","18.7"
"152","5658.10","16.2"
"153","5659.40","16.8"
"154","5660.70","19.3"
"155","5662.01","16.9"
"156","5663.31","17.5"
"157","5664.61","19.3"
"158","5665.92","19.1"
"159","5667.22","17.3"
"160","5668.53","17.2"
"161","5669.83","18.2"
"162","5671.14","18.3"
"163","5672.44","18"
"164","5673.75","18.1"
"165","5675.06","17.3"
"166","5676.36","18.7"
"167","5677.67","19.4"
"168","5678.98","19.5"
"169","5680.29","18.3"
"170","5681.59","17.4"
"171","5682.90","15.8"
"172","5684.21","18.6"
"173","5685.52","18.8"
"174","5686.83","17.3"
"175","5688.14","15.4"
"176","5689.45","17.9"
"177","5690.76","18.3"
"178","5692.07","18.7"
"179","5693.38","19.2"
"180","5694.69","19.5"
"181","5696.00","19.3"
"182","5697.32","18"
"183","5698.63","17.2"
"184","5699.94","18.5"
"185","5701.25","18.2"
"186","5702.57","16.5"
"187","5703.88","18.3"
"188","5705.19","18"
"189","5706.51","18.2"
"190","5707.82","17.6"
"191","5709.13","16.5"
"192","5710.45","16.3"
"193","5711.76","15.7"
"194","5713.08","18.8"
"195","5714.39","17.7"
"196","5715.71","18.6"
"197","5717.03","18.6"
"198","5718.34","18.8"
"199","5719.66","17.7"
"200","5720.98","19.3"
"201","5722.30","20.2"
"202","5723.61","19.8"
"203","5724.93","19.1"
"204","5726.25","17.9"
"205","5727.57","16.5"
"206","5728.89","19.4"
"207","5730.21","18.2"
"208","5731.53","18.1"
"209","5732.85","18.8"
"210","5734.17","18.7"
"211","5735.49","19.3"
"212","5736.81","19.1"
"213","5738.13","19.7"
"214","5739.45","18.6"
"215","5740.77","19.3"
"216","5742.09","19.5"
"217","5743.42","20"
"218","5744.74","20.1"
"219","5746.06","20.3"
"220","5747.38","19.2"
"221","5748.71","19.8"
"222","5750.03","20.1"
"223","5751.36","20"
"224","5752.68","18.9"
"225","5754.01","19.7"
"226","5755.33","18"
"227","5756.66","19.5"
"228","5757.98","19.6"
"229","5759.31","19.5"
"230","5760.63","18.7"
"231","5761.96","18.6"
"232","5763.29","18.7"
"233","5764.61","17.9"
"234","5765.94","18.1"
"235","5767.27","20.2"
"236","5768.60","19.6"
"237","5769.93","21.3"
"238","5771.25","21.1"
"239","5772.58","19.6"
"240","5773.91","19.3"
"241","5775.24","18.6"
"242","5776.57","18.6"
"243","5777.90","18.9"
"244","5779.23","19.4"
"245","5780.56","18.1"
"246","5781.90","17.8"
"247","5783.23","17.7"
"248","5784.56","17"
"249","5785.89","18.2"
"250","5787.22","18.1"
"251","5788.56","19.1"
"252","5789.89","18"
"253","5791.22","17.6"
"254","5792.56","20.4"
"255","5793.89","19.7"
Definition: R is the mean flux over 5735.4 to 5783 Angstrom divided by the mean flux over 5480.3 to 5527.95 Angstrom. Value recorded 1.19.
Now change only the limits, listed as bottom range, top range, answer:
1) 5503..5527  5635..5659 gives 1.11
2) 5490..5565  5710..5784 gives 1.12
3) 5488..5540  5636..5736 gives 1.10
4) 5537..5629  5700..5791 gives 1.12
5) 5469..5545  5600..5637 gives 1.05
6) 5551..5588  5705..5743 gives 1.10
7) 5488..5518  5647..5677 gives 1.12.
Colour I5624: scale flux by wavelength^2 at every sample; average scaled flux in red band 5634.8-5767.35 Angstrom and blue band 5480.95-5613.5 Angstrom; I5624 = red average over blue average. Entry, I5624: 1.2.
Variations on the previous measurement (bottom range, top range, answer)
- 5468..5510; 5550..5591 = 1.06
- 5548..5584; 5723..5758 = 1.20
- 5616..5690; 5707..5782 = 1.10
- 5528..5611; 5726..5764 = 1.21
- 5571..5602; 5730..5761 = 1.28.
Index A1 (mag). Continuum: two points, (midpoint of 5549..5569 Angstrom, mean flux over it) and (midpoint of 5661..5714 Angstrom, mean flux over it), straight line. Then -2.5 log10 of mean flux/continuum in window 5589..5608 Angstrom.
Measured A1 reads 0.09 mag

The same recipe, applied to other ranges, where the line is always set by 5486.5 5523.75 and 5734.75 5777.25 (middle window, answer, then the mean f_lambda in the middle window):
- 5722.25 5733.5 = 0.03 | 18.6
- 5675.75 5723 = 0.04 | 18.1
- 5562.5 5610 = 0.07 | 16.2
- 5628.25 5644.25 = 0.00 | 17.9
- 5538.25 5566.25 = -0.05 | 17.6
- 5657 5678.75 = 0.02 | 18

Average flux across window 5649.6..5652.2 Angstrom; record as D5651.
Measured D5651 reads 18.3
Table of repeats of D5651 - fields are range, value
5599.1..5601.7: 15.5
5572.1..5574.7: 15.1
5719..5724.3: 19.2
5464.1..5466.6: 16.7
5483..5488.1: 16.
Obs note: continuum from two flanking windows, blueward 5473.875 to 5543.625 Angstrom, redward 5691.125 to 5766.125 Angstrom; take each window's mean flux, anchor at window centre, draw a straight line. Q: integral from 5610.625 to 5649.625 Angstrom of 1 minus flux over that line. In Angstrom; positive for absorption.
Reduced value 0.6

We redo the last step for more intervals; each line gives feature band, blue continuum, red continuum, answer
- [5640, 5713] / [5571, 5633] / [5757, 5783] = -1.1 Angstrom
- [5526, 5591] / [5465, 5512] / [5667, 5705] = -0.2 Angstrom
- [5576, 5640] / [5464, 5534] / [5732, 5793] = 2.2 Angstrom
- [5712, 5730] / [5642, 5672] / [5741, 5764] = 0.4 Angstrom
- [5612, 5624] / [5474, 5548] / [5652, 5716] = 0.7 Angstrom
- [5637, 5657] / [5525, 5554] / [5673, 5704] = -0.3 Angstrom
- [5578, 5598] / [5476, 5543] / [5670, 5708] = 1.1 Angstrom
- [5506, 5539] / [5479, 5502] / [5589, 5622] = -0.1 Angstrom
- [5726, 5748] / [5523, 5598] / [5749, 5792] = -0.5 Angstrom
